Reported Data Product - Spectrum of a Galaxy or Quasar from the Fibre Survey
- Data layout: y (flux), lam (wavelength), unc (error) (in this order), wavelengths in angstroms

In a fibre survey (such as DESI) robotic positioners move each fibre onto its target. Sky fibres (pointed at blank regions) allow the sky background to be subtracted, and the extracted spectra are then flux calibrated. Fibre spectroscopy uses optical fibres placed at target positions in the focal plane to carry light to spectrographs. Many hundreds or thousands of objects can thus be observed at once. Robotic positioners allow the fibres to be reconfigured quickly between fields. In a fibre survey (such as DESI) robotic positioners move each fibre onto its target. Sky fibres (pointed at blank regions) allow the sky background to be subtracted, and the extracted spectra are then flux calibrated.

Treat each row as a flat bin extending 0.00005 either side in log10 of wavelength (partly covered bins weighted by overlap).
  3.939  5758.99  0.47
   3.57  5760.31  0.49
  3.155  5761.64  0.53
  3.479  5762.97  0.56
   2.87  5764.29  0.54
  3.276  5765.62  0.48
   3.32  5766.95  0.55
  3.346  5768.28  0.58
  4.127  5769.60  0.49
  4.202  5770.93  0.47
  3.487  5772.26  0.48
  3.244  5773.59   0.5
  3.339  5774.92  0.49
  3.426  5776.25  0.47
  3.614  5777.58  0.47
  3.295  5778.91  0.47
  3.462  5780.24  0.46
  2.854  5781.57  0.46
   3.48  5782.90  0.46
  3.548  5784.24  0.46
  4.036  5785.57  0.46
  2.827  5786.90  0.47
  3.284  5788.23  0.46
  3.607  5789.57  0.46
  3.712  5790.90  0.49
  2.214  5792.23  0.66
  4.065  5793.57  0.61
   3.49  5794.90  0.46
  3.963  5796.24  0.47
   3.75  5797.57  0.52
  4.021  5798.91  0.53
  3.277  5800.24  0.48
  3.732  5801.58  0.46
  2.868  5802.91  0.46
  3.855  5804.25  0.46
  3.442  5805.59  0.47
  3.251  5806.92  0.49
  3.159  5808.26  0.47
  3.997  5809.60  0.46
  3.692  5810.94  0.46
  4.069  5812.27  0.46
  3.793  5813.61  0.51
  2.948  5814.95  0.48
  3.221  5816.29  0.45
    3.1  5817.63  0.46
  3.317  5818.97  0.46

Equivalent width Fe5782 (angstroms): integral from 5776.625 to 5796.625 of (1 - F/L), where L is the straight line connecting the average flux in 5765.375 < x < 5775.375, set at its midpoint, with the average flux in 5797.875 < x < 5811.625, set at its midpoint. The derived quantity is 0.7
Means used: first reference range 3.56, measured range 3.42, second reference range 3.54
